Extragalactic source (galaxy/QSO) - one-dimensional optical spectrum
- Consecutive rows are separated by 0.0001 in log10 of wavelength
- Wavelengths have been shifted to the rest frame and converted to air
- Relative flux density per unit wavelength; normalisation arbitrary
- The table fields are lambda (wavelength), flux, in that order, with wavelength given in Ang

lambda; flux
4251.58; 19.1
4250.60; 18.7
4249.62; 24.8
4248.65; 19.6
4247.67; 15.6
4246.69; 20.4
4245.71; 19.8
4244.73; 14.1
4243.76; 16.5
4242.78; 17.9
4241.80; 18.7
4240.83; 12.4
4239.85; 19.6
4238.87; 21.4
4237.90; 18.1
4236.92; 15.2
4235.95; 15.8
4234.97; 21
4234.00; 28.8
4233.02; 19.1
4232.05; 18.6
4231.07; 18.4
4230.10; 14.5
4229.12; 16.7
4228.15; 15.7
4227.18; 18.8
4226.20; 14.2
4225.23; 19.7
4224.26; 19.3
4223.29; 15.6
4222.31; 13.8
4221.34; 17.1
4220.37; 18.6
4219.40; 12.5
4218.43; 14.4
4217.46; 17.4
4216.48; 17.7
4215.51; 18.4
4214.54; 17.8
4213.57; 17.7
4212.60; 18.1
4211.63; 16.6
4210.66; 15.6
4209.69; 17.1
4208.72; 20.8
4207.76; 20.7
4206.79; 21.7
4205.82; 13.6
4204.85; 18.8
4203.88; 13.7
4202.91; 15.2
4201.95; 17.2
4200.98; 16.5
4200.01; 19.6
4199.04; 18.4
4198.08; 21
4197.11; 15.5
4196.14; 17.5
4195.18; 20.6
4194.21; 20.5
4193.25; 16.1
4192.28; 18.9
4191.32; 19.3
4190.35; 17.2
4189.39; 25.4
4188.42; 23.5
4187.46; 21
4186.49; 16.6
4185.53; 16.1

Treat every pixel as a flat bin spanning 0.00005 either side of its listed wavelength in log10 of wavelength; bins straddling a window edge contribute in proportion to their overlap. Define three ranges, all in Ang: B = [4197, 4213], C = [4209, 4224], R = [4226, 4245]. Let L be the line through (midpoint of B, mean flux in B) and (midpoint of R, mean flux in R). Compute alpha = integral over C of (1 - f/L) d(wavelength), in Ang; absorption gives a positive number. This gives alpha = 0.93 Ang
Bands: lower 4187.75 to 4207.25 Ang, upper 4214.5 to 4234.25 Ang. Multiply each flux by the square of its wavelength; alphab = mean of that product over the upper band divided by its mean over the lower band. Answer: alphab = 0.95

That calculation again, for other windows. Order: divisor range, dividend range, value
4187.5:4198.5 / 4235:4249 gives 0.92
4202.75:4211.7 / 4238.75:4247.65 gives 1.02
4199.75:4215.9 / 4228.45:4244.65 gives 1.05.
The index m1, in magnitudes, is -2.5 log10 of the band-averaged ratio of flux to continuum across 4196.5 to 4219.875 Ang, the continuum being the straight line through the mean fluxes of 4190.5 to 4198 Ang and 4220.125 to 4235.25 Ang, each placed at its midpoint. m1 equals 0.06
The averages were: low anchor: 18.4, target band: 17.3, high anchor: 18.1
